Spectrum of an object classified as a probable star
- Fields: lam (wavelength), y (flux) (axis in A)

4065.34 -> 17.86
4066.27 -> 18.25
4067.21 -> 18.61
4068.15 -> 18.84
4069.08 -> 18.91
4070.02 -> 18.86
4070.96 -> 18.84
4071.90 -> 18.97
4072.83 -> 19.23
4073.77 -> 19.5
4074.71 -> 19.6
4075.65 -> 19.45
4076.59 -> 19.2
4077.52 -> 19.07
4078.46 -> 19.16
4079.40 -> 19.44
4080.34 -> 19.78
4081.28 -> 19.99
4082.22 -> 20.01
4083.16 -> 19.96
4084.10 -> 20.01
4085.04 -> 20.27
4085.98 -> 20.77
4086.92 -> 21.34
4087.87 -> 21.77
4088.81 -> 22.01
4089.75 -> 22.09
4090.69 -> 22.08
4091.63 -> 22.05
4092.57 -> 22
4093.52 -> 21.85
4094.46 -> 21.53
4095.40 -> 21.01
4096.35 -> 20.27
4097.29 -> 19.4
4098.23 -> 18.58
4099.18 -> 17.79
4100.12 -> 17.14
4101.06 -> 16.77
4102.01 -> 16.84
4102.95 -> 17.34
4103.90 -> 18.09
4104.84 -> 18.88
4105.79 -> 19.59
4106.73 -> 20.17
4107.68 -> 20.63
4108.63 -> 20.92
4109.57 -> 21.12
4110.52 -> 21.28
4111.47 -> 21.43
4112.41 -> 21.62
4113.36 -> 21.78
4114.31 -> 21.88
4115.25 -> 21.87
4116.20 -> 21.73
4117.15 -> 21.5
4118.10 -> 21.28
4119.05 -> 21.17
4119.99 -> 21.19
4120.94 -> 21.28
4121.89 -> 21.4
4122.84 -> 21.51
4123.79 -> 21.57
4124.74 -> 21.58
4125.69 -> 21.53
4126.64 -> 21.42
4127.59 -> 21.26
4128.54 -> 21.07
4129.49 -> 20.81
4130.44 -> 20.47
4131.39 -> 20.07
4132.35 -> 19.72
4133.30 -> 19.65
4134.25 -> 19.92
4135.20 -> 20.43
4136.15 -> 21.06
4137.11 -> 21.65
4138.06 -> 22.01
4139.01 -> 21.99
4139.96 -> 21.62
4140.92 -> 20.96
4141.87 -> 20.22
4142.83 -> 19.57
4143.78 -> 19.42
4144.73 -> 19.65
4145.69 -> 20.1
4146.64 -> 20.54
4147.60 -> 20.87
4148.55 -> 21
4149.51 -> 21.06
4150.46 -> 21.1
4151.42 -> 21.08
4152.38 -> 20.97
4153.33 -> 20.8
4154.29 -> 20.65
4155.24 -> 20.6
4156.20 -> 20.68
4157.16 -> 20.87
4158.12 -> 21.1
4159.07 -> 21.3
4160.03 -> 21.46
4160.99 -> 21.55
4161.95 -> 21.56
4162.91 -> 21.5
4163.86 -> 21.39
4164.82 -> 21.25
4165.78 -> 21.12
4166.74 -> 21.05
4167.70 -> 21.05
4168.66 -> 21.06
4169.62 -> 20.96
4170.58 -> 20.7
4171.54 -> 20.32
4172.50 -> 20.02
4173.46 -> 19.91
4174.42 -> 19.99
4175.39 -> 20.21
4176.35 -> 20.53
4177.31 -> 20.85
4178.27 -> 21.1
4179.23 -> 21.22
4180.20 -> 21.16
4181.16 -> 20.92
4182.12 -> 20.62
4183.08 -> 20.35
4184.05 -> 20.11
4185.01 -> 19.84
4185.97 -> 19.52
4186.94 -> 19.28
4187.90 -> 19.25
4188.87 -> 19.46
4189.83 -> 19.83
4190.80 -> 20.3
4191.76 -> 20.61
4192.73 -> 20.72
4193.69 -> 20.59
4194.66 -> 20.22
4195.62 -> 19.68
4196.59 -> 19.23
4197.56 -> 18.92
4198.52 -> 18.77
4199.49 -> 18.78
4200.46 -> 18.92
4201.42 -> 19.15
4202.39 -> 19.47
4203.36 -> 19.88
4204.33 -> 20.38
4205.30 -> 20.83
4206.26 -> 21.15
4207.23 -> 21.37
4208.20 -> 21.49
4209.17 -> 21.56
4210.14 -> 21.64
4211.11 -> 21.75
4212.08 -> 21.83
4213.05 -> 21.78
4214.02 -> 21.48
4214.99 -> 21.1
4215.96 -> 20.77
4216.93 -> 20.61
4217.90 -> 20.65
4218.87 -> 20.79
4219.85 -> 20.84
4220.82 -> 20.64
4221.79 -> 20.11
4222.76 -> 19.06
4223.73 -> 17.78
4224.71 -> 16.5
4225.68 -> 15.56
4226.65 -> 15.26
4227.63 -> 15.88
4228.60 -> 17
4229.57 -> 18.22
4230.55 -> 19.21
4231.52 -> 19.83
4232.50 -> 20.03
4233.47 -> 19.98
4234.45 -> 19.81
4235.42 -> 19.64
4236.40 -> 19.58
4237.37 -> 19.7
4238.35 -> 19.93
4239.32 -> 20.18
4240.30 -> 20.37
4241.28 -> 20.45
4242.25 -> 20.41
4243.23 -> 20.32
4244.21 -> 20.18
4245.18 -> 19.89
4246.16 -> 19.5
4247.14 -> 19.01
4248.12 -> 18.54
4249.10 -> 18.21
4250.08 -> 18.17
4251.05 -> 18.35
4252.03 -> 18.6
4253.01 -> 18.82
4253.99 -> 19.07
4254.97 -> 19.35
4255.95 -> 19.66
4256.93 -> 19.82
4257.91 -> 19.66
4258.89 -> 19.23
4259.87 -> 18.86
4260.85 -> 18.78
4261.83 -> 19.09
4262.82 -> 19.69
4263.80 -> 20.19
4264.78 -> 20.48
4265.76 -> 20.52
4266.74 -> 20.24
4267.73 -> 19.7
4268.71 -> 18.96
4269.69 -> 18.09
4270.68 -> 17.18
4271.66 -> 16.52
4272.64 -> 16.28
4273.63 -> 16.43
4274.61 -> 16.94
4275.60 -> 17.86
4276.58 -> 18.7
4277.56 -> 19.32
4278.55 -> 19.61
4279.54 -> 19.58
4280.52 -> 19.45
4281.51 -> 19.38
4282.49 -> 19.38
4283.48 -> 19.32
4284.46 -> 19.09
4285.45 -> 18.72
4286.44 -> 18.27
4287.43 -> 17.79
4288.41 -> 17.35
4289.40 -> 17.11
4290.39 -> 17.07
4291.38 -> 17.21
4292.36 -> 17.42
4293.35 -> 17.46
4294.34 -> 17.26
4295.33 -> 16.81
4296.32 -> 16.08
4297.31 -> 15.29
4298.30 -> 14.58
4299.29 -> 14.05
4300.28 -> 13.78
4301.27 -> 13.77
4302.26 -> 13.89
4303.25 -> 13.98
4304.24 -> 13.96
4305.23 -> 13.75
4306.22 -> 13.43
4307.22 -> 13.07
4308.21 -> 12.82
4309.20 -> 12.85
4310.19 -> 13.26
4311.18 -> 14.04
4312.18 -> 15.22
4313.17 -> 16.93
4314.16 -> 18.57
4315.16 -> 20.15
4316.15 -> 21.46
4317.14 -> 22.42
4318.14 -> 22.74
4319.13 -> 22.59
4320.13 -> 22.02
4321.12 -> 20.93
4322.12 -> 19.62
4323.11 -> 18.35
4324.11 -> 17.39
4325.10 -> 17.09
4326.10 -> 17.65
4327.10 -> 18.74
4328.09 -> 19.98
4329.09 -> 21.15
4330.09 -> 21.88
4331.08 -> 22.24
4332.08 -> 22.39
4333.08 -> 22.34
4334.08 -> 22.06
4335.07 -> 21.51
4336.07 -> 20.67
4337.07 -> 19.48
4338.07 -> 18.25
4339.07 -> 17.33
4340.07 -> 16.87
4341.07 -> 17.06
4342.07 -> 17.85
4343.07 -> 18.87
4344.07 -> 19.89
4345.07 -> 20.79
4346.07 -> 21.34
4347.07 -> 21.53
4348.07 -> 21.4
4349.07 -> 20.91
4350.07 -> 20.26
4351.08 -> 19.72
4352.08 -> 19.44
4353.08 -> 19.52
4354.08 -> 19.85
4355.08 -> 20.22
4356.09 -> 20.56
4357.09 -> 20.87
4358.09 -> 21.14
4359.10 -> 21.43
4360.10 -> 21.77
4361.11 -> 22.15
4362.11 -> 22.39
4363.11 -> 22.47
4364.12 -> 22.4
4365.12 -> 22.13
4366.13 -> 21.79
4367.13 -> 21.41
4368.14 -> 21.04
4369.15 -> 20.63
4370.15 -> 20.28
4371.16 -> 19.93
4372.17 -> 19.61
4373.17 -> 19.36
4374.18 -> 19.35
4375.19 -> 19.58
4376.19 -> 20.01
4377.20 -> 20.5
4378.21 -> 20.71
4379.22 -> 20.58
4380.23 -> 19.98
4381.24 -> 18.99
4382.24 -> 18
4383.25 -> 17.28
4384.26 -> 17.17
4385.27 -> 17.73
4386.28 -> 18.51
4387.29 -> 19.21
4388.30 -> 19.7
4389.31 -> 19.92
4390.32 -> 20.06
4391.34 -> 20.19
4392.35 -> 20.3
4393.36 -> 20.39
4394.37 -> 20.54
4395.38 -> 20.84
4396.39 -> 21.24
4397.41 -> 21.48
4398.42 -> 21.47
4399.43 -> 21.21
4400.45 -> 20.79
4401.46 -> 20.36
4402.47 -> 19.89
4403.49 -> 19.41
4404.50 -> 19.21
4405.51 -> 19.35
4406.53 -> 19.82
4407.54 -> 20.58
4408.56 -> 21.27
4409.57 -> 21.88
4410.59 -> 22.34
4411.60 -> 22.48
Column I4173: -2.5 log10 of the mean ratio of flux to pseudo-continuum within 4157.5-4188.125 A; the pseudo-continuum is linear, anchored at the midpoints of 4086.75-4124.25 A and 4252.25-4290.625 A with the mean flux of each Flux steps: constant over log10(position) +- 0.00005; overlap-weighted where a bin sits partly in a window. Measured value -0.05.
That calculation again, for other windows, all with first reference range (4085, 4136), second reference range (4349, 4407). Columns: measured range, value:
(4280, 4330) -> 0.174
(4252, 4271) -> 0.059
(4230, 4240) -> 0.036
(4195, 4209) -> 0.031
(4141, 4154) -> 0.003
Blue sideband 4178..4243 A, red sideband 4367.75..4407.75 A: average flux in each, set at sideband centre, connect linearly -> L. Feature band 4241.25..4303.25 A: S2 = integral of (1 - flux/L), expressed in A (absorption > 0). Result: 5.2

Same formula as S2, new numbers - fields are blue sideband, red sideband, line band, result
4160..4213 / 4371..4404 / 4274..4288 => 1.0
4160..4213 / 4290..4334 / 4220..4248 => 0.4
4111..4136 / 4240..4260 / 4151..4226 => -0.7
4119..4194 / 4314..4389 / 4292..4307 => 3.9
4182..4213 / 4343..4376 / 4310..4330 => 1.4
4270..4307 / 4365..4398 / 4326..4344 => -1.4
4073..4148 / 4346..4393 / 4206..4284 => 3.8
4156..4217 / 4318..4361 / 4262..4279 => 1.4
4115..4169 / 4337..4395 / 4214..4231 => 1.4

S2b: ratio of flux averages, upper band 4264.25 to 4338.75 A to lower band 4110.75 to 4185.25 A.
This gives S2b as 0.9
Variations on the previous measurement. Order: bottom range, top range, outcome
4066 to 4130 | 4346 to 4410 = 1.00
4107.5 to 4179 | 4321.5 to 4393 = 0.96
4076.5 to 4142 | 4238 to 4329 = 0.88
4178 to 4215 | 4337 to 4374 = 1.00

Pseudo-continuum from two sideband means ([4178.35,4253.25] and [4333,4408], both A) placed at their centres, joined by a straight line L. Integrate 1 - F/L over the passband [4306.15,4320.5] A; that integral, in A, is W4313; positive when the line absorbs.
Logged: 1.8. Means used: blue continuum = 19.8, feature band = 17.5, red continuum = 20.2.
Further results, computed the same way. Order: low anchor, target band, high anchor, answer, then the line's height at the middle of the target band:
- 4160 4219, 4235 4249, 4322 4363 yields 0.41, 20.4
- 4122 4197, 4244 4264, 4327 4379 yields 1.40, 20.6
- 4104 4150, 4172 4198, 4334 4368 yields 0.76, 20.8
